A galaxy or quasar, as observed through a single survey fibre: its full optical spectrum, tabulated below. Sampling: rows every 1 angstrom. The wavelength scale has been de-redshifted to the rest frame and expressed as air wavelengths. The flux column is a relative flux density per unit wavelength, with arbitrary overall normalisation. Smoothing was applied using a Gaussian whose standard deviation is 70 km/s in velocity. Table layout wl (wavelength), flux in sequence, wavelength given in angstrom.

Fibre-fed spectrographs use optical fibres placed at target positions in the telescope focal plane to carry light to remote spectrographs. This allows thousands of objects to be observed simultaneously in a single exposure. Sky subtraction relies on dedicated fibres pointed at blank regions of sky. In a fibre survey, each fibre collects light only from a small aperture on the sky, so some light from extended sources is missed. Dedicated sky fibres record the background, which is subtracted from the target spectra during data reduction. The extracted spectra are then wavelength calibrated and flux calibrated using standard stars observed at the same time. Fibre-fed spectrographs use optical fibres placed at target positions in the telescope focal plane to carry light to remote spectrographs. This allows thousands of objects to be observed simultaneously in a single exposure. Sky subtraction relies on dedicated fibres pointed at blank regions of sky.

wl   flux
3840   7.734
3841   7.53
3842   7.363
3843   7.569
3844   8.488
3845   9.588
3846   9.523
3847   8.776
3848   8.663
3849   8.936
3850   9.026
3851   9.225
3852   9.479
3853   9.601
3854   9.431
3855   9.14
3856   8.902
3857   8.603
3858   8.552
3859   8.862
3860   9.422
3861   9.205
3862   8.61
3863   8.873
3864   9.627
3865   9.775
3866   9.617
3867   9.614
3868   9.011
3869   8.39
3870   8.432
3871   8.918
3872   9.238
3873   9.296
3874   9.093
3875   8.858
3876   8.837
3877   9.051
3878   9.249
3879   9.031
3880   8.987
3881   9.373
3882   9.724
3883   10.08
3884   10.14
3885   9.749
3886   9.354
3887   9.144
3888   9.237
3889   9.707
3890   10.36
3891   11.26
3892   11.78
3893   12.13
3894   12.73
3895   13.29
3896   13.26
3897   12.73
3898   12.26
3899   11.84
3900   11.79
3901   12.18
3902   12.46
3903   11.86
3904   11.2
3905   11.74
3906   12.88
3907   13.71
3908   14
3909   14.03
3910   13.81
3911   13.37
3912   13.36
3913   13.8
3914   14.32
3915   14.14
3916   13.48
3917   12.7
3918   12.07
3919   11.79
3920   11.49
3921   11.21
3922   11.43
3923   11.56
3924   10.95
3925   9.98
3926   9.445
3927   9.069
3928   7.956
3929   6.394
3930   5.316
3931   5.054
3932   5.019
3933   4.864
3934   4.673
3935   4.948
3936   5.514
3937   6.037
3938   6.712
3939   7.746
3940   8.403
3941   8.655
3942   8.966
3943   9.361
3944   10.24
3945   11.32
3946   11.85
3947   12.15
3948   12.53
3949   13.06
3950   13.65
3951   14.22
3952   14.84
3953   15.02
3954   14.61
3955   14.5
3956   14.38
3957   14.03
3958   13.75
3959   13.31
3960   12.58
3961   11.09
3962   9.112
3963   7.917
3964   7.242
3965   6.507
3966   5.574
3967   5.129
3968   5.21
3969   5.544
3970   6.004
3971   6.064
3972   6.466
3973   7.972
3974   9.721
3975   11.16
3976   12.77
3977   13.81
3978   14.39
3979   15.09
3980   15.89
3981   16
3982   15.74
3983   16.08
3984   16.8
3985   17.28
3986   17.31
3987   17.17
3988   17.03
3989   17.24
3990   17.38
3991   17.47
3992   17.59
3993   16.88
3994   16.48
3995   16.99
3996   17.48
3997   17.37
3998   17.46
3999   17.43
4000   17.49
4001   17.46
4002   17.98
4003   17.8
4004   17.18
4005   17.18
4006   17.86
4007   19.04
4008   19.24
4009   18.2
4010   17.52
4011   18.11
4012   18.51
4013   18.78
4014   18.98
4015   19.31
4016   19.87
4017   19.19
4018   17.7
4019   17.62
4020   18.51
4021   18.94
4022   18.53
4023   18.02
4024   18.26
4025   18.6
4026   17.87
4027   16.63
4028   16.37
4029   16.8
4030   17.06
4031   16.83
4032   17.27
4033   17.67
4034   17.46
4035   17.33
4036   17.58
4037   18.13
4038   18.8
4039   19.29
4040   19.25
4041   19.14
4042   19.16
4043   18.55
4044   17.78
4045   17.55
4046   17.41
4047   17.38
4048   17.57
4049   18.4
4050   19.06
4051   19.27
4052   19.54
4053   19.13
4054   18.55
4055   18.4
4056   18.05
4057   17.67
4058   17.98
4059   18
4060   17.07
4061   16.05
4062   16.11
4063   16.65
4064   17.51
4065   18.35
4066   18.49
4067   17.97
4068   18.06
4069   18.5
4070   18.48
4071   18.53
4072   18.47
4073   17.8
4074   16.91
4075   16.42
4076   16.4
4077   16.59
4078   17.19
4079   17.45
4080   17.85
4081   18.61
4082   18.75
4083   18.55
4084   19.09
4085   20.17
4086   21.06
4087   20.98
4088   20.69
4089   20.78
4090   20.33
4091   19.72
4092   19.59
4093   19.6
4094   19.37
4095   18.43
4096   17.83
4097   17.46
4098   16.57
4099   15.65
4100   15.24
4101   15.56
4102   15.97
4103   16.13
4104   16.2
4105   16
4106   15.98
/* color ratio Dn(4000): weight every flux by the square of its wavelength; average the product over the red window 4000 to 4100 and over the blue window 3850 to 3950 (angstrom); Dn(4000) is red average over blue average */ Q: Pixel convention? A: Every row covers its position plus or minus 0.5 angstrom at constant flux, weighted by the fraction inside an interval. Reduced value 1.93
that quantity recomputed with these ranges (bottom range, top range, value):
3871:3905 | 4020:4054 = 1.84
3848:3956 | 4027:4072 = 1.87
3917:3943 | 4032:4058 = 2.33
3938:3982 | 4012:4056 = 1.74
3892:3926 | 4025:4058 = 1.55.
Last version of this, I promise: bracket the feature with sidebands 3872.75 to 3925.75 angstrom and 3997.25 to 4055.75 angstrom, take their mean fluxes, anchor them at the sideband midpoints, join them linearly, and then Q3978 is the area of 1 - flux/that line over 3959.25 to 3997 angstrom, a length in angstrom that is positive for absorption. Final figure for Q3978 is 7.4 angstrom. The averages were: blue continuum 11.4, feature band 12.7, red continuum 18.1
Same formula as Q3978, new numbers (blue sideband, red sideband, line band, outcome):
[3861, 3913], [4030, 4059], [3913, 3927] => 0.5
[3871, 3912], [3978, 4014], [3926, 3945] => 9.1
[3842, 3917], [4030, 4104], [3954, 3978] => 7.2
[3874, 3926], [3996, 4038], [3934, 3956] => 5.4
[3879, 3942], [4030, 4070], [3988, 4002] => -2.1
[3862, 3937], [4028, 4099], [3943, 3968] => 2.9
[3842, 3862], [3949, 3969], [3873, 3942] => -2.0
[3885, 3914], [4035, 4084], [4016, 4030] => -1.1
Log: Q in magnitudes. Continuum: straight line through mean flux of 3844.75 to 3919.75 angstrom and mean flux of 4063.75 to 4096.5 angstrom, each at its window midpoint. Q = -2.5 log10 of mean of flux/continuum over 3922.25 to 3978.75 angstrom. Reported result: 0.36 mag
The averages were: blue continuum 10.6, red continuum 18.6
